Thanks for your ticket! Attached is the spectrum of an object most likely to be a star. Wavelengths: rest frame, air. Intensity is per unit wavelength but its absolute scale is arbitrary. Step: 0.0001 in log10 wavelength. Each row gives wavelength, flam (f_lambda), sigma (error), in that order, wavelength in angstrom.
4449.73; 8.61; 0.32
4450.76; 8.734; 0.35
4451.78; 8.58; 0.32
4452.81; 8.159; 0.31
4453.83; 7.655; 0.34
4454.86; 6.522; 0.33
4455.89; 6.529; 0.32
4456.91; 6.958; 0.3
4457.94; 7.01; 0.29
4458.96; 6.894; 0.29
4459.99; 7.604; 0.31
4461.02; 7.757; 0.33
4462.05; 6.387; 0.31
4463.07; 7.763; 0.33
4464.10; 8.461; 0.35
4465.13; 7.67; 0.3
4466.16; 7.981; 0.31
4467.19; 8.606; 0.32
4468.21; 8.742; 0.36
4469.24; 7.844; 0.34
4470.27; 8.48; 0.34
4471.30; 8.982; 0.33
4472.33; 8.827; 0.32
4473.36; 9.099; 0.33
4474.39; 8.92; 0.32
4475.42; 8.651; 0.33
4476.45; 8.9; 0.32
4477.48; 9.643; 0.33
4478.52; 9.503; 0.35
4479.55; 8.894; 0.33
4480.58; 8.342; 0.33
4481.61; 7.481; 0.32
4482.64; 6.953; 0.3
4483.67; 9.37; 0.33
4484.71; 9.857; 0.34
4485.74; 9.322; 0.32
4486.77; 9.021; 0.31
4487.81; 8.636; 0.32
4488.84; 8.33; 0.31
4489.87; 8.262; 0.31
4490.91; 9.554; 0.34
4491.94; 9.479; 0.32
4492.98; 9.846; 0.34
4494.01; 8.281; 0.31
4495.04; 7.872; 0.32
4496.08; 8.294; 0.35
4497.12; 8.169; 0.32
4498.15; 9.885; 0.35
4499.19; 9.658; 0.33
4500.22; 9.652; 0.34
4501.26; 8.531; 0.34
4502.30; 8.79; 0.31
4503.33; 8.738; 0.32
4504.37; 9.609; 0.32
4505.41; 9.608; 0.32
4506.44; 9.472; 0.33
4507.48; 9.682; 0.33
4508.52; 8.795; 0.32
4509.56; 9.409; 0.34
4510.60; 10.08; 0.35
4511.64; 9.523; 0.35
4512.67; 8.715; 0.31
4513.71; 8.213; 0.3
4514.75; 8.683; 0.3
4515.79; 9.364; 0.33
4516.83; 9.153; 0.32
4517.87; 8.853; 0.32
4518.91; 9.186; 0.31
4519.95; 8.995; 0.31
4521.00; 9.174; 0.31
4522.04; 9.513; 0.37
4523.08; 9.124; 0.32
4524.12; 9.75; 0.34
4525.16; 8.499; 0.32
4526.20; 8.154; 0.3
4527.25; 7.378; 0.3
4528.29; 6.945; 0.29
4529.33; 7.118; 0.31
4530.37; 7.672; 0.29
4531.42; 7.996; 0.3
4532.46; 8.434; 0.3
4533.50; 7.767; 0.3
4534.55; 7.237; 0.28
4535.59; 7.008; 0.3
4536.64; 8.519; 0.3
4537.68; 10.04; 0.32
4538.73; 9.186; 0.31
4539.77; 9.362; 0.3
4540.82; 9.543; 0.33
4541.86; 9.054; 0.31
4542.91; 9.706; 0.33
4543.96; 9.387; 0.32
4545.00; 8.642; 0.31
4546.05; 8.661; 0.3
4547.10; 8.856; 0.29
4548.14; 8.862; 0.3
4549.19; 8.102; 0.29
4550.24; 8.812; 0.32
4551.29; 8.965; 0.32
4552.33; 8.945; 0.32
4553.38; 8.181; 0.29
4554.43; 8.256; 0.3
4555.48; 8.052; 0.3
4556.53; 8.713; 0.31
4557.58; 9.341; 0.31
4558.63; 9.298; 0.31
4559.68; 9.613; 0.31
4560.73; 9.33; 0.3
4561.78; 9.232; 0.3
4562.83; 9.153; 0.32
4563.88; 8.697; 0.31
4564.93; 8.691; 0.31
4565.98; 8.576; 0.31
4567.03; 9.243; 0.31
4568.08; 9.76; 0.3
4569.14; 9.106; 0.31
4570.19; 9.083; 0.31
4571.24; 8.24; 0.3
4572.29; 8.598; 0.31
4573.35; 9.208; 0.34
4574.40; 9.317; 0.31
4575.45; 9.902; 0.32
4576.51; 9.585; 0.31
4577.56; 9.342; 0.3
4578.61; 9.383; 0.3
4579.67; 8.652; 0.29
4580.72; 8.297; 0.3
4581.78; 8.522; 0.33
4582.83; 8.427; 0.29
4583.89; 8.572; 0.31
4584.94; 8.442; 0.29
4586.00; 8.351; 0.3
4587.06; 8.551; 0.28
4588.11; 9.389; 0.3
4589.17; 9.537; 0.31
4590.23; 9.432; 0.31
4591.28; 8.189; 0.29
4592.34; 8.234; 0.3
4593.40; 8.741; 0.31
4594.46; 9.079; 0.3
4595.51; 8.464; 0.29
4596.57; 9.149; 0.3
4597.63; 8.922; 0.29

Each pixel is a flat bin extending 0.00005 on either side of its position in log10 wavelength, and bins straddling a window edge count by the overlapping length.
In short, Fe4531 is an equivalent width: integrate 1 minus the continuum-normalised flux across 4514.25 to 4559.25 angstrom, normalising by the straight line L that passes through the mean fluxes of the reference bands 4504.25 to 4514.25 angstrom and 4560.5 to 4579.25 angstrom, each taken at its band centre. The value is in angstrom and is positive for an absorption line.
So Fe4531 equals 2.7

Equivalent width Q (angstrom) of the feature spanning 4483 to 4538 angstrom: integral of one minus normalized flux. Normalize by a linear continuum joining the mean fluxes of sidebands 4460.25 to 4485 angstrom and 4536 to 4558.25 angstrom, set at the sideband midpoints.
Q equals -0.8 angstrom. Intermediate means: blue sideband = 8.44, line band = 8.8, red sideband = 8.9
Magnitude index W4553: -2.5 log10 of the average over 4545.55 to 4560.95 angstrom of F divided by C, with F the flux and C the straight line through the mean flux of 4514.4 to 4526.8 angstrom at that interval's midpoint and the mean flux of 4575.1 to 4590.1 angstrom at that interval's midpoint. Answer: 0.02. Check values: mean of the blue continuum 9.03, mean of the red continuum 8.92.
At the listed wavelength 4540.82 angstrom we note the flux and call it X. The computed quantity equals 9.543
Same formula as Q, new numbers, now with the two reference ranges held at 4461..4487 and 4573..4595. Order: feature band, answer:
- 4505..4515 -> -0.66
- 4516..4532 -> 0.34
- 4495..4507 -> -0.62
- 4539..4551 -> -0.31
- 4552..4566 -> -0.07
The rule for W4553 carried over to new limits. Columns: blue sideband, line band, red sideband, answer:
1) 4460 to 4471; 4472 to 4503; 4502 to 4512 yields -0.02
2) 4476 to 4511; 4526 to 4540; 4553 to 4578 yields 0.13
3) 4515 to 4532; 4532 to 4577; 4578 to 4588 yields -0.04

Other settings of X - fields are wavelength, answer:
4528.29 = 6.945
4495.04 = 7.872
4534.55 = 7.237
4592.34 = 8.234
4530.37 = 7.672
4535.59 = 7.008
